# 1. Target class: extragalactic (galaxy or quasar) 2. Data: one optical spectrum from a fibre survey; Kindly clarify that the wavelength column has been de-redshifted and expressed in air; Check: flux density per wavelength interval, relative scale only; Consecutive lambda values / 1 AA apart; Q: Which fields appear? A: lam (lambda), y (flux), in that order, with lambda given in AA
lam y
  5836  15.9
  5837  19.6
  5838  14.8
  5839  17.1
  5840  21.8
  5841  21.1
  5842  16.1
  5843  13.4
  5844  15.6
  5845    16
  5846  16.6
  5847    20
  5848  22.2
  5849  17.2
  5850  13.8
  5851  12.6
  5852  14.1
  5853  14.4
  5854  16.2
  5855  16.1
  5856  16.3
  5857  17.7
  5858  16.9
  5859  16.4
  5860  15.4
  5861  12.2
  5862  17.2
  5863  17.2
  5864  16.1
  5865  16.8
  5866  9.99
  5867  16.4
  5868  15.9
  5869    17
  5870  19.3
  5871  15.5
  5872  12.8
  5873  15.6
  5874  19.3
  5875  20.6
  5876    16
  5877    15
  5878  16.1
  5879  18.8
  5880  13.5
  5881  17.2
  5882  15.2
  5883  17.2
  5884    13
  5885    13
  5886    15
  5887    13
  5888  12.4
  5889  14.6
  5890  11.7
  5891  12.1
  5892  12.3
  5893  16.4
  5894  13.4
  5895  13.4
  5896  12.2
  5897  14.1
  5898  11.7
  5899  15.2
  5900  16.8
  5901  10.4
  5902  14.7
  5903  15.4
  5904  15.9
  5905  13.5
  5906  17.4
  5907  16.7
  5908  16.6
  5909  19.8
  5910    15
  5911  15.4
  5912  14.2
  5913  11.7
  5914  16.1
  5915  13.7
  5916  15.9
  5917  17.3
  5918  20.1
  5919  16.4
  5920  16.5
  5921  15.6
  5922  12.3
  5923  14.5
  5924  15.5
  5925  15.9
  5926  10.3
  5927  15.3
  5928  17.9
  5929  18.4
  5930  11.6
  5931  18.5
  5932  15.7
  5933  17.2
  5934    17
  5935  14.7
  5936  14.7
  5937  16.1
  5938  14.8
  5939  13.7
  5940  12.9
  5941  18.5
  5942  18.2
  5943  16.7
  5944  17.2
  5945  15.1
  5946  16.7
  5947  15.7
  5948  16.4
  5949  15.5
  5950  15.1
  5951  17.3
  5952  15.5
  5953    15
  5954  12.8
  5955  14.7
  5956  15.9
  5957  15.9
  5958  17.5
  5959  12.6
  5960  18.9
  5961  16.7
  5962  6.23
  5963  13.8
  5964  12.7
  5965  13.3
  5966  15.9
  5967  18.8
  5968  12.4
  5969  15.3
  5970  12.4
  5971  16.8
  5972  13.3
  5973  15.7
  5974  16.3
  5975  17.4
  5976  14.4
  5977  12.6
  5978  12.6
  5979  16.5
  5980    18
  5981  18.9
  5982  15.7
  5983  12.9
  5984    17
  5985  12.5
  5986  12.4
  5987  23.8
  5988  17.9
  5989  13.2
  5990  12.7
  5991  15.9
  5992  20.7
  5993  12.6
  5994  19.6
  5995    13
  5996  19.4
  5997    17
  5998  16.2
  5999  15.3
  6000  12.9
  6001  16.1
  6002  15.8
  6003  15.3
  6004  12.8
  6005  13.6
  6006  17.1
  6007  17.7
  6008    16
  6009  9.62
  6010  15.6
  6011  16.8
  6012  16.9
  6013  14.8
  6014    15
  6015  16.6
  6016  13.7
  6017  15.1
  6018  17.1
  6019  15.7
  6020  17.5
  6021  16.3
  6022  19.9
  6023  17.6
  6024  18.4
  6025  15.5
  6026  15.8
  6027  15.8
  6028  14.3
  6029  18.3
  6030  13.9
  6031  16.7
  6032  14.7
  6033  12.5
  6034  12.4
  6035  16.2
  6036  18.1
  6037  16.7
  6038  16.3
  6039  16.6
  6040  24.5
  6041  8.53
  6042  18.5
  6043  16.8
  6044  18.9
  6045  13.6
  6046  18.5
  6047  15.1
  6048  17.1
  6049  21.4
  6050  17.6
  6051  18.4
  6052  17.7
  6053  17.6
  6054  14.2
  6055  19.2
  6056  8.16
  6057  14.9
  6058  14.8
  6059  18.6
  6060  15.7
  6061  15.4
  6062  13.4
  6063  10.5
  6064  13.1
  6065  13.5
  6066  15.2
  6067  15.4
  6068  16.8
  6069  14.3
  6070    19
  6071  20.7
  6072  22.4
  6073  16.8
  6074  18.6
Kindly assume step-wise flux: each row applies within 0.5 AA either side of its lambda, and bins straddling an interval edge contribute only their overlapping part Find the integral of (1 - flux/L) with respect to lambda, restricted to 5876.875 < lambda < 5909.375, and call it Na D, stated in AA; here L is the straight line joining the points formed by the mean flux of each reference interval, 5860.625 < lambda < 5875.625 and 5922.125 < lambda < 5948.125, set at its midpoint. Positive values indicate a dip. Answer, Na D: 2.7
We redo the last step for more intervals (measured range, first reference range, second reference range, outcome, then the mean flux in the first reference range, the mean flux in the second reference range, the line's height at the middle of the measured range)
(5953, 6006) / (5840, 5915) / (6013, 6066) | 1.80 AA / 15.5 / 16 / 15.8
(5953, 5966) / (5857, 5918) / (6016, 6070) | 1.04 AA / 15.2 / 16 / 15.6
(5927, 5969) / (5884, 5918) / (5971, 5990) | -0.93 AA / 14.5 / 15.6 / 15.1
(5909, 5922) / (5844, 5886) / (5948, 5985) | -0.12 AA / 16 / 15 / 15.6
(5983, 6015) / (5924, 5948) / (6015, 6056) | 1.16 AA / 15.8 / 16.5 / 16.2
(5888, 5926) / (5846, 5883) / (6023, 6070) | 3.20 AA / 16.2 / 15.9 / 16.1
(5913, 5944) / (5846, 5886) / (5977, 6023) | 0.47 AA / 16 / 15.8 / 15.9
